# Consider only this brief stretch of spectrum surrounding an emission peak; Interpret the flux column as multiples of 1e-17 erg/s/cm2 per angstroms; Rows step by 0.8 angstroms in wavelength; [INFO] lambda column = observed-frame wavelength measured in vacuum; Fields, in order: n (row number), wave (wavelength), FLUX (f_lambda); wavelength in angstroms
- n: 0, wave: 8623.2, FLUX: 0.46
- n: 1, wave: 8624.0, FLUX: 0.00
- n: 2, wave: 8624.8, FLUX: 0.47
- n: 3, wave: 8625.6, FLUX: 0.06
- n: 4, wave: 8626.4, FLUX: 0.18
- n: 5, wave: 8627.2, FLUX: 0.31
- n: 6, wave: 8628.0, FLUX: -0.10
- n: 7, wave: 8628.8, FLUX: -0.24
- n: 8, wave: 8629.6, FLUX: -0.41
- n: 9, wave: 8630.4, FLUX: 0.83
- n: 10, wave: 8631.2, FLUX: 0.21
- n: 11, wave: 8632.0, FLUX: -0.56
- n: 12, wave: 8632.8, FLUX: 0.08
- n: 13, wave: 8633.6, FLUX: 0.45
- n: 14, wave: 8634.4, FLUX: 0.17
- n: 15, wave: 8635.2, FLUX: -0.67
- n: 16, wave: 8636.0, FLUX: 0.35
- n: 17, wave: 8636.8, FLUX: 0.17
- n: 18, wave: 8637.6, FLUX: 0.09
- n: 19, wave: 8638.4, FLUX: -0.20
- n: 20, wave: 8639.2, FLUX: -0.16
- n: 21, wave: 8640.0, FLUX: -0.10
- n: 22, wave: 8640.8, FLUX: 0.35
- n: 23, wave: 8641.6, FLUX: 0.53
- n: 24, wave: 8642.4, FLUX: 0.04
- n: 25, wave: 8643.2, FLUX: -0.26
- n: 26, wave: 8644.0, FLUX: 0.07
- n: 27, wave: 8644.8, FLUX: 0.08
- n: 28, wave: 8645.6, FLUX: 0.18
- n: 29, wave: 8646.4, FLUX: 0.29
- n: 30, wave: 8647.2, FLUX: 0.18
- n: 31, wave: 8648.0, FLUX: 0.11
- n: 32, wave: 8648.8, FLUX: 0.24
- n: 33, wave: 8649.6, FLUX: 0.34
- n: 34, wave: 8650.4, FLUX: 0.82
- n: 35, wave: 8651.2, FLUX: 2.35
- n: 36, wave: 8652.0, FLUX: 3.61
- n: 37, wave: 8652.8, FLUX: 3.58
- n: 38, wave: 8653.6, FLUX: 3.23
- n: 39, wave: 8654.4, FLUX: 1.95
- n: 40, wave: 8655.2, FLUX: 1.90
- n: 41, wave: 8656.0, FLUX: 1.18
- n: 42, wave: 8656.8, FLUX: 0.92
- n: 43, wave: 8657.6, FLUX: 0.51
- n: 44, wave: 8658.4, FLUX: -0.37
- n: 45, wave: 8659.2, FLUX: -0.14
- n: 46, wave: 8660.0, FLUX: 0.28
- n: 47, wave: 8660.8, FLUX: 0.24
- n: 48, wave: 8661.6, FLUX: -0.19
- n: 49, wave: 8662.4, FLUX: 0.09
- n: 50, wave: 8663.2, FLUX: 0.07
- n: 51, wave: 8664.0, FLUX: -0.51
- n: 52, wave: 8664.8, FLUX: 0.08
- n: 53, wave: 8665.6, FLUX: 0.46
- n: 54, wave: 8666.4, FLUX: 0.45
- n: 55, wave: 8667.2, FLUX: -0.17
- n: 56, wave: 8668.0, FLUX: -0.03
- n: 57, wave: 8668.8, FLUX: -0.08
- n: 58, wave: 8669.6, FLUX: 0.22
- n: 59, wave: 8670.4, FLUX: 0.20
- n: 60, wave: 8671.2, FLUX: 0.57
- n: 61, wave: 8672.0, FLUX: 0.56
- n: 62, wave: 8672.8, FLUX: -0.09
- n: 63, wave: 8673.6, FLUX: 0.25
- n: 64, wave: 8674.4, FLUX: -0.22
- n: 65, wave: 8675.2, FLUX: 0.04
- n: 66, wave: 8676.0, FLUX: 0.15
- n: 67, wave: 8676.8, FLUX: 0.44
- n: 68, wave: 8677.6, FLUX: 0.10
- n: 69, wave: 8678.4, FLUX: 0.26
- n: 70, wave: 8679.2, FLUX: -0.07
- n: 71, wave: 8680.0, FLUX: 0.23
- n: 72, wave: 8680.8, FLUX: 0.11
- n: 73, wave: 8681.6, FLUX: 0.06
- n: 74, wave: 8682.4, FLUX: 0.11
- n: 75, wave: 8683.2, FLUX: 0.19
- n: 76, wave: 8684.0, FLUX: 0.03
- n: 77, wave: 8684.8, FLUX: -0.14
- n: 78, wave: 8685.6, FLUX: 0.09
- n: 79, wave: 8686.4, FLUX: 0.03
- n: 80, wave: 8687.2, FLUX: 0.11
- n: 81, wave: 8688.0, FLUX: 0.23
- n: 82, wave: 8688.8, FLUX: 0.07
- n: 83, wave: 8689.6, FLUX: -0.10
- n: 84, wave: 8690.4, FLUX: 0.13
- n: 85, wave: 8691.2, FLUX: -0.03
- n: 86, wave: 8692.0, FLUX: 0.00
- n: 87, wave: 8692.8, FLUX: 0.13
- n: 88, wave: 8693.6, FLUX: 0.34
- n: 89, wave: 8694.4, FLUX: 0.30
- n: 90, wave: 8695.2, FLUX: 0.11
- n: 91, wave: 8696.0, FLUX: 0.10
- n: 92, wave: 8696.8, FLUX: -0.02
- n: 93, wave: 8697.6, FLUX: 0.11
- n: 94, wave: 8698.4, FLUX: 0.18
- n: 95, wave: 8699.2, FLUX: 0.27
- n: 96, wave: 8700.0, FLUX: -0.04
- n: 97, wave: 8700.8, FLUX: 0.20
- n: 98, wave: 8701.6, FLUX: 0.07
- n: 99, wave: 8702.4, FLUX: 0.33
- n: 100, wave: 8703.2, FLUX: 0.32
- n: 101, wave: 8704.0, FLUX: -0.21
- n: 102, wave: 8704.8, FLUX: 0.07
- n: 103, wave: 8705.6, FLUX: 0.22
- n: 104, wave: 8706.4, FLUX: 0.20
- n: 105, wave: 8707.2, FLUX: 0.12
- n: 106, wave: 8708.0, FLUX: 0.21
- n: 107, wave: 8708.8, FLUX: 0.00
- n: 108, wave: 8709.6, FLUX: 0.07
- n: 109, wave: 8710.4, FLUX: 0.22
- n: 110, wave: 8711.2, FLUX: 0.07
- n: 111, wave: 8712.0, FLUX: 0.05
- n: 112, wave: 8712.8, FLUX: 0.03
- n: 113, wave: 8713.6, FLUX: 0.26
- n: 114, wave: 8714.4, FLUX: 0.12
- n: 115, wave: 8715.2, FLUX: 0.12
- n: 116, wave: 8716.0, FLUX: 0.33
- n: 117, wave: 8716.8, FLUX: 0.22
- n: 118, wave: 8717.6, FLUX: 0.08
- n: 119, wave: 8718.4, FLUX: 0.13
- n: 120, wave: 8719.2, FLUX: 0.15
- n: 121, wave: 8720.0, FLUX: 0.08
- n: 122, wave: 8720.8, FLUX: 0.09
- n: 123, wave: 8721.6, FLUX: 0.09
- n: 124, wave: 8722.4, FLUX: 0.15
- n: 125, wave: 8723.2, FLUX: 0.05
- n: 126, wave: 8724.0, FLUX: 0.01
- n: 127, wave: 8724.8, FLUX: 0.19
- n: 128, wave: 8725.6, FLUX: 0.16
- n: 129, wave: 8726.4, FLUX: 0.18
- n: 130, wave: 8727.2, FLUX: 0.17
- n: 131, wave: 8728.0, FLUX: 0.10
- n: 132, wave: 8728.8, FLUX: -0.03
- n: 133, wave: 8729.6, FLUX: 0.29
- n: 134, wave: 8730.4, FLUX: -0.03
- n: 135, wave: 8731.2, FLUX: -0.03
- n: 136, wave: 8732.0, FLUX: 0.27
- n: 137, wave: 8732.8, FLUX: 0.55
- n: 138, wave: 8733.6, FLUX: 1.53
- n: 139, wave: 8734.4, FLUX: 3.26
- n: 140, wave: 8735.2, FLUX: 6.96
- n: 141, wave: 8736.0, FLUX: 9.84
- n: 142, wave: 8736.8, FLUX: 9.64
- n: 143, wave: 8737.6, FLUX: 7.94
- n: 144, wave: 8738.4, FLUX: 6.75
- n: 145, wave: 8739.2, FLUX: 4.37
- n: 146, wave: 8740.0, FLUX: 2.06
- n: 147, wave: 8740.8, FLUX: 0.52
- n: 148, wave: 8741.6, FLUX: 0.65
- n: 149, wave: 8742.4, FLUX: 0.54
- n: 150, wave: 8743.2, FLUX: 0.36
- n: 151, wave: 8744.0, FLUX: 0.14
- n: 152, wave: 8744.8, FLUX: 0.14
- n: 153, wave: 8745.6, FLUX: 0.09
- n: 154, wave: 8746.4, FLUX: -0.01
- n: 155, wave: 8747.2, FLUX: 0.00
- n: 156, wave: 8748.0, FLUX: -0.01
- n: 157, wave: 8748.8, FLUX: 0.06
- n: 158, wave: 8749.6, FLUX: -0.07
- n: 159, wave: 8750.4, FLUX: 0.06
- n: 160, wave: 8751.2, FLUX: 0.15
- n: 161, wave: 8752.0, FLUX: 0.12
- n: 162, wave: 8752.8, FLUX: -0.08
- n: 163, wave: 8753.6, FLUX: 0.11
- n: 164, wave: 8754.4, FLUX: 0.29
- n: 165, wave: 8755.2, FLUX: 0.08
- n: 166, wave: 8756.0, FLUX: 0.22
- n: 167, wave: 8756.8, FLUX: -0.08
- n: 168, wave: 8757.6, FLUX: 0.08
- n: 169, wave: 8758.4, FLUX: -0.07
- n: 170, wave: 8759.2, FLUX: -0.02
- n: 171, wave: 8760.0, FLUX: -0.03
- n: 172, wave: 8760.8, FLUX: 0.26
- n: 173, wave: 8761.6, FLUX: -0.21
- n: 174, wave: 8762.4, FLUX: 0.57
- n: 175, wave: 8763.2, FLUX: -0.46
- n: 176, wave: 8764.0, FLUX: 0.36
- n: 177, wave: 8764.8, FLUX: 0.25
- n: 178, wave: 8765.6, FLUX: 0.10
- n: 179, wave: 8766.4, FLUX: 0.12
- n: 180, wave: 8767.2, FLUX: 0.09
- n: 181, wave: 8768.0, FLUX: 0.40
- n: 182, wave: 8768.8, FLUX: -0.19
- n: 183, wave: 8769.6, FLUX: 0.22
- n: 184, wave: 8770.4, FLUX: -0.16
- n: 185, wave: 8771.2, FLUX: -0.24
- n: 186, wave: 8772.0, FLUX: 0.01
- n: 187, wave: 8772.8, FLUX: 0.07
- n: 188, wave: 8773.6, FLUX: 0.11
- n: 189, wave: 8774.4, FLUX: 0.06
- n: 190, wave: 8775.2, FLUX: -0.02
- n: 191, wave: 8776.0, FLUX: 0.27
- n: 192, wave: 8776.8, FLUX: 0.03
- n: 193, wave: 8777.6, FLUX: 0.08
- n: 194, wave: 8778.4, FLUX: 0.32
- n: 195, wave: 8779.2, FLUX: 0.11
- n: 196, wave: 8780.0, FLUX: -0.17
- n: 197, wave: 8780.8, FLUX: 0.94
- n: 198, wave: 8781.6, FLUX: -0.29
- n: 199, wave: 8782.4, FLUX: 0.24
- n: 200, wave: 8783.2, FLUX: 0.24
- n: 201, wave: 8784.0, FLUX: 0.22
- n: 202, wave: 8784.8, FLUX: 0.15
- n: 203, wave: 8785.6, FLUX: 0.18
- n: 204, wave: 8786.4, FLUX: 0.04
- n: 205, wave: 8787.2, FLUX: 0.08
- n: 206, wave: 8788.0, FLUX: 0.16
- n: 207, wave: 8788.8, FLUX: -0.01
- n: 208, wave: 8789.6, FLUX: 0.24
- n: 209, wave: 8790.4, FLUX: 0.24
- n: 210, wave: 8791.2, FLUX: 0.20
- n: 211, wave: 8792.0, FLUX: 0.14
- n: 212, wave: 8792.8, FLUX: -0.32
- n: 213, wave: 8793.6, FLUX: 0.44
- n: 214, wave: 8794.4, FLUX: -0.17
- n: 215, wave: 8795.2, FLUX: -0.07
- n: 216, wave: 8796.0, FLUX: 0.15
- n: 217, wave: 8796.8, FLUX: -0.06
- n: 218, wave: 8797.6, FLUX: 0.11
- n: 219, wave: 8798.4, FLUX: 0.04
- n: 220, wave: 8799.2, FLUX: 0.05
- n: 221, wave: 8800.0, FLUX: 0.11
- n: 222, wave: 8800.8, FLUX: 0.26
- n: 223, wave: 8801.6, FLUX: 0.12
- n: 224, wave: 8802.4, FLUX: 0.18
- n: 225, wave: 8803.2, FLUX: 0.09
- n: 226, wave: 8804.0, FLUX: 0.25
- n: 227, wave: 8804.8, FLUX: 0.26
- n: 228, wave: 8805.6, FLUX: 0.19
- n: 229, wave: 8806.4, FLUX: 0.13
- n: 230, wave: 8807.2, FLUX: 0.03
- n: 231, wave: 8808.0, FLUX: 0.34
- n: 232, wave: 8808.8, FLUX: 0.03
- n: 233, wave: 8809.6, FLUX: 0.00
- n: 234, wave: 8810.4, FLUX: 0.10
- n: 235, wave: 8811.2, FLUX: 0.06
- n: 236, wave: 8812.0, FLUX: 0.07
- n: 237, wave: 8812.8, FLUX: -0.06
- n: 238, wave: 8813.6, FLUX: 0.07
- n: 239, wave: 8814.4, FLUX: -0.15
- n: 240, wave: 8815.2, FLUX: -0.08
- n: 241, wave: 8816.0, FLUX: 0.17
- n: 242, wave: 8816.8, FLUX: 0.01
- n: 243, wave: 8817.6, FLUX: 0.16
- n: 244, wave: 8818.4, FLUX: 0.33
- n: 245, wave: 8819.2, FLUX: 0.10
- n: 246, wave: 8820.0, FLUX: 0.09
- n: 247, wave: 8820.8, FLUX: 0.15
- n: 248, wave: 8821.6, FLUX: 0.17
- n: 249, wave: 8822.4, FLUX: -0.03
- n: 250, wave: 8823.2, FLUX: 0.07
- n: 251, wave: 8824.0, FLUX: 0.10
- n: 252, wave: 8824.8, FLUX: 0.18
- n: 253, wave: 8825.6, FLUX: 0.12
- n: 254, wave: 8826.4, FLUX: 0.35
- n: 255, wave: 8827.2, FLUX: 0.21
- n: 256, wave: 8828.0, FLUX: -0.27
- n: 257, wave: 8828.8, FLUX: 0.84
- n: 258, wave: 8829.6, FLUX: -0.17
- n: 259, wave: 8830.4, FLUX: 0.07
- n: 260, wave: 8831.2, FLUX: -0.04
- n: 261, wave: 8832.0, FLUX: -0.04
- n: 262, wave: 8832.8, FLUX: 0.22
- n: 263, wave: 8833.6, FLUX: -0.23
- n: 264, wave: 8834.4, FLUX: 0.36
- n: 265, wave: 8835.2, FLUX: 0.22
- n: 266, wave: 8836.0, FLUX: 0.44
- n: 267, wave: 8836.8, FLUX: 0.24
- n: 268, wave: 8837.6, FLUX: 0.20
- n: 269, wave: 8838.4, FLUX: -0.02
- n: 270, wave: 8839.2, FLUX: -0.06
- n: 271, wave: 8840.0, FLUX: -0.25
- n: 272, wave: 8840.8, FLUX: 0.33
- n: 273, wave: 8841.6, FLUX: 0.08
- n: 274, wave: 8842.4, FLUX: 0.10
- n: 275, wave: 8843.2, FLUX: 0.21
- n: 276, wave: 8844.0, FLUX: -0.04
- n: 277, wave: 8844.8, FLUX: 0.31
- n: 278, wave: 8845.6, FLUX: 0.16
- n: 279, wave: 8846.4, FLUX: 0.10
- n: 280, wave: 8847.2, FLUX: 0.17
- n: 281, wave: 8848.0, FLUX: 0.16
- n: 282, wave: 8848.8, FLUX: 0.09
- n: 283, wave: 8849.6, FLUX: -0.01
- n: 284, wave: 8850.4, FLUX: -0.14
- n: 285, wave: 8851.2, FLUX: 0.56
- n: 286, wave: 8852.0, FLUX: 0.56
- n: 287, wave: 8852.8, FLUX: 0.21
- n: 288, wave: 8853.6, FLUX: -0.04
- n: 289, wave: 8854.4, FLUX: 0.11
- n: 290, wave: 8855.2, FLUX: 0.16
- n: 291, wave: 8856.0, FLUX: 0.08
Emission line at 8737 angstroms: [O III]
